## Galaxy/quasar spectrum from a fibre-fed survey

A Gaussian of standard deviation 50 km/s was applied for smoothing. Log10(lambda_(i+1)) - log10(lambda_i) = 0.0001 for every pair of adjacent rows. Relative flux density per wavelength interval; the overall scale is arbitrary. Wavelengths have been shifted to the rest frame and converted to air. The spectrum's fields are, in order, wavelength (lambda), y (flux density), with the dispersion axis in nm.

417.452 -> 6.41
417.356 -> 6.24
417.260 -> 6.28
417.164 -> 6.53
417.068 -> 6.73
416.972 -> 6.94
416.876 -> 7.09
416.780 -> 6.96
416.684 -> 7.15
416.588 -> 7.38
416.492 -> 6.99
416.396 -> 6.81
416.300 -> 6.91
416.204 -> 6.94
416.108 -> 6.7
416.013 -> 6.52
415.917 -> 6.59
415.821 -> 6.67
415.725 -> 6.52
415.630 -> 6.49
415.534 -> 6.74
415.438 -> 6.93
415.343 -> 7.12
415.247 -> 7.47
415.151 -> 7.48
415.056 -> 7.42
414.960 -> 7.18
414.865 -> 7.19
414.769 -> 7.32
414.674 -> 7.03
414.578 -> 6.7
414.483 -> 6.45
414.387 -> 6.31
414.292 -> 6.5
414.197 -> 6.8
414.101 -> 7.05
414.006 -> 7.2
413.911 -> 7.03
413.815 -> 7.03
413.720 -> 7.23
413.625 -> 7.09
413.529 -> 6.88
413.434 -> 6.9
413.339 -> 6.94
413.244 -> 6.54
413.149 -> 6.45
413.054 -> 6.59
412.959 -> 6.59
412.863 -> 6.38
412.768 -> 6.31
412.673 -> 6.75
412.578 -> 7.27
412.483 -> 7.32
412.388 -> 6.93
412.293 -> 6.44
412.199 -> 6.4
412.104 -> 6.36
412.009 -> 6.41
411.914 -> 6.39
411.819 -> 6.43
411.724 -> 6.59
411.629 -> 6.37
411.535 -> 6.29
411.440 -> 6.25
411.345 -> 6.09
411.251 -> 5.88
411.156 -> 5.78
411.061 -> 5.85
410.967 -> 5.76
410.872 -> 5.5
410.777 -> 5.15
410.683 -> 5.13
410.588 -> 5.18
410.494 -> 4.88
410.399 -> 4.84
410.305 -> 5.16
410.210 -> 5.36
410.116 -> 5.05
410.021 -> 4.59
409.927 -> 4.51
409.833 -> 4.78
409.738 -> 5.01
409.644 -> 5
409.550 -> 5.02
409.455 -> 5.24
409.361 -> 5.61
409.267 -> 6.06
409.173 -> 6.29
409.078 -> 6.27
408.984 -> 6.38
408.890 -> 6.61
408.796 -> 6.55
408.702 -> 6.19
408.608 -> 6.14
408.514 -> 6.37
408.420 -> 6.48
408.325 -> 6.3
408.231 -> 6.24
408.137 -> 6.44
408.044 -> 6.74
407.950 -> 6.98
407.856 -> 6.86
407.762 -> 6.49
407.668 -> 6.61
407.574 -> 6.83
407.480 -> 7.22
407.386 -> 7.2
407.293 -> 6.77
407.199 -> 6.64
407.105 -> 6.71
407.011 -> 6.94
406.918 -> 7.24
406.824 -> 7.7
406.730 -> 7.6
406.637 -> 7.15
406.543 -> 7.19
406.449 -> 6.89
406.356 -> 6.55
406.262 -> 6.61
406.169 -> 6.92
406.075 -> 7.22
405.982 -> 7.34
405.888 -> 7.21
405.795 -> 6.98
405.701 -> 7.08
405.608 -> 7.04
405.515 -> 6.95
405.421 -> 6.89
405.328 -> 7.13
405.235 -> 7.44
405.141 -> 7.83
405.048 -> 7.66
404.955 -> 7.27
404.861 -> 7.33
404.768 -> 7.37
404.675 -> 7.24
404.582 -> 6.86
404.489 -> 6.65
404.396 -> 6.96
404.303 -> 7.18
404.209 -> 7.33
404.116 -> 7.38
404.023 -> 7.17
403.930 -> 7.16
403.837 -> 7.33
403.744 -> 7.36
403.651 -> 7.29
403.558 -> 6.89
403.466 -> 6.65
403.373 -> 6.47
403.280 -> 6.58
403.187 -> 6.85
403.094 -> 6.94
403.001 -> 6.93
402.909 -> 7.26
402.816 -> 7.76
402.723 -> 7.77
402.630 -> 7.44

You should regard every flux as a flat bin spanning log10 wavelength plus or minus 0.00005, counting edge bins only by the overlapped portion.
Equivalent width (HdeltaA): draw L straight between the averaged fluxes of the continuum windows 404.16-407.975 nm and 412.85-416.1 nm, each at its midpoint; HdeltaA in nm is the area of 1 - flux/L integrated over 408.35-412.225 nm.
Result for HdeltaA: 0.67 nm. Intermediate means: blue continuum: 7.07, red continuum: 6.87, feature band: 5.76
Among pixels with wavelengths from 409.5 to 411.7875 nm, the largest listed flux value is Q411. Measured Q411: 6.59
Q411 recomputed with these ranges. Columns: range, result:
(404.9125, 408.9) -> 7.83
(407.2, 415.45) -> 7.48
